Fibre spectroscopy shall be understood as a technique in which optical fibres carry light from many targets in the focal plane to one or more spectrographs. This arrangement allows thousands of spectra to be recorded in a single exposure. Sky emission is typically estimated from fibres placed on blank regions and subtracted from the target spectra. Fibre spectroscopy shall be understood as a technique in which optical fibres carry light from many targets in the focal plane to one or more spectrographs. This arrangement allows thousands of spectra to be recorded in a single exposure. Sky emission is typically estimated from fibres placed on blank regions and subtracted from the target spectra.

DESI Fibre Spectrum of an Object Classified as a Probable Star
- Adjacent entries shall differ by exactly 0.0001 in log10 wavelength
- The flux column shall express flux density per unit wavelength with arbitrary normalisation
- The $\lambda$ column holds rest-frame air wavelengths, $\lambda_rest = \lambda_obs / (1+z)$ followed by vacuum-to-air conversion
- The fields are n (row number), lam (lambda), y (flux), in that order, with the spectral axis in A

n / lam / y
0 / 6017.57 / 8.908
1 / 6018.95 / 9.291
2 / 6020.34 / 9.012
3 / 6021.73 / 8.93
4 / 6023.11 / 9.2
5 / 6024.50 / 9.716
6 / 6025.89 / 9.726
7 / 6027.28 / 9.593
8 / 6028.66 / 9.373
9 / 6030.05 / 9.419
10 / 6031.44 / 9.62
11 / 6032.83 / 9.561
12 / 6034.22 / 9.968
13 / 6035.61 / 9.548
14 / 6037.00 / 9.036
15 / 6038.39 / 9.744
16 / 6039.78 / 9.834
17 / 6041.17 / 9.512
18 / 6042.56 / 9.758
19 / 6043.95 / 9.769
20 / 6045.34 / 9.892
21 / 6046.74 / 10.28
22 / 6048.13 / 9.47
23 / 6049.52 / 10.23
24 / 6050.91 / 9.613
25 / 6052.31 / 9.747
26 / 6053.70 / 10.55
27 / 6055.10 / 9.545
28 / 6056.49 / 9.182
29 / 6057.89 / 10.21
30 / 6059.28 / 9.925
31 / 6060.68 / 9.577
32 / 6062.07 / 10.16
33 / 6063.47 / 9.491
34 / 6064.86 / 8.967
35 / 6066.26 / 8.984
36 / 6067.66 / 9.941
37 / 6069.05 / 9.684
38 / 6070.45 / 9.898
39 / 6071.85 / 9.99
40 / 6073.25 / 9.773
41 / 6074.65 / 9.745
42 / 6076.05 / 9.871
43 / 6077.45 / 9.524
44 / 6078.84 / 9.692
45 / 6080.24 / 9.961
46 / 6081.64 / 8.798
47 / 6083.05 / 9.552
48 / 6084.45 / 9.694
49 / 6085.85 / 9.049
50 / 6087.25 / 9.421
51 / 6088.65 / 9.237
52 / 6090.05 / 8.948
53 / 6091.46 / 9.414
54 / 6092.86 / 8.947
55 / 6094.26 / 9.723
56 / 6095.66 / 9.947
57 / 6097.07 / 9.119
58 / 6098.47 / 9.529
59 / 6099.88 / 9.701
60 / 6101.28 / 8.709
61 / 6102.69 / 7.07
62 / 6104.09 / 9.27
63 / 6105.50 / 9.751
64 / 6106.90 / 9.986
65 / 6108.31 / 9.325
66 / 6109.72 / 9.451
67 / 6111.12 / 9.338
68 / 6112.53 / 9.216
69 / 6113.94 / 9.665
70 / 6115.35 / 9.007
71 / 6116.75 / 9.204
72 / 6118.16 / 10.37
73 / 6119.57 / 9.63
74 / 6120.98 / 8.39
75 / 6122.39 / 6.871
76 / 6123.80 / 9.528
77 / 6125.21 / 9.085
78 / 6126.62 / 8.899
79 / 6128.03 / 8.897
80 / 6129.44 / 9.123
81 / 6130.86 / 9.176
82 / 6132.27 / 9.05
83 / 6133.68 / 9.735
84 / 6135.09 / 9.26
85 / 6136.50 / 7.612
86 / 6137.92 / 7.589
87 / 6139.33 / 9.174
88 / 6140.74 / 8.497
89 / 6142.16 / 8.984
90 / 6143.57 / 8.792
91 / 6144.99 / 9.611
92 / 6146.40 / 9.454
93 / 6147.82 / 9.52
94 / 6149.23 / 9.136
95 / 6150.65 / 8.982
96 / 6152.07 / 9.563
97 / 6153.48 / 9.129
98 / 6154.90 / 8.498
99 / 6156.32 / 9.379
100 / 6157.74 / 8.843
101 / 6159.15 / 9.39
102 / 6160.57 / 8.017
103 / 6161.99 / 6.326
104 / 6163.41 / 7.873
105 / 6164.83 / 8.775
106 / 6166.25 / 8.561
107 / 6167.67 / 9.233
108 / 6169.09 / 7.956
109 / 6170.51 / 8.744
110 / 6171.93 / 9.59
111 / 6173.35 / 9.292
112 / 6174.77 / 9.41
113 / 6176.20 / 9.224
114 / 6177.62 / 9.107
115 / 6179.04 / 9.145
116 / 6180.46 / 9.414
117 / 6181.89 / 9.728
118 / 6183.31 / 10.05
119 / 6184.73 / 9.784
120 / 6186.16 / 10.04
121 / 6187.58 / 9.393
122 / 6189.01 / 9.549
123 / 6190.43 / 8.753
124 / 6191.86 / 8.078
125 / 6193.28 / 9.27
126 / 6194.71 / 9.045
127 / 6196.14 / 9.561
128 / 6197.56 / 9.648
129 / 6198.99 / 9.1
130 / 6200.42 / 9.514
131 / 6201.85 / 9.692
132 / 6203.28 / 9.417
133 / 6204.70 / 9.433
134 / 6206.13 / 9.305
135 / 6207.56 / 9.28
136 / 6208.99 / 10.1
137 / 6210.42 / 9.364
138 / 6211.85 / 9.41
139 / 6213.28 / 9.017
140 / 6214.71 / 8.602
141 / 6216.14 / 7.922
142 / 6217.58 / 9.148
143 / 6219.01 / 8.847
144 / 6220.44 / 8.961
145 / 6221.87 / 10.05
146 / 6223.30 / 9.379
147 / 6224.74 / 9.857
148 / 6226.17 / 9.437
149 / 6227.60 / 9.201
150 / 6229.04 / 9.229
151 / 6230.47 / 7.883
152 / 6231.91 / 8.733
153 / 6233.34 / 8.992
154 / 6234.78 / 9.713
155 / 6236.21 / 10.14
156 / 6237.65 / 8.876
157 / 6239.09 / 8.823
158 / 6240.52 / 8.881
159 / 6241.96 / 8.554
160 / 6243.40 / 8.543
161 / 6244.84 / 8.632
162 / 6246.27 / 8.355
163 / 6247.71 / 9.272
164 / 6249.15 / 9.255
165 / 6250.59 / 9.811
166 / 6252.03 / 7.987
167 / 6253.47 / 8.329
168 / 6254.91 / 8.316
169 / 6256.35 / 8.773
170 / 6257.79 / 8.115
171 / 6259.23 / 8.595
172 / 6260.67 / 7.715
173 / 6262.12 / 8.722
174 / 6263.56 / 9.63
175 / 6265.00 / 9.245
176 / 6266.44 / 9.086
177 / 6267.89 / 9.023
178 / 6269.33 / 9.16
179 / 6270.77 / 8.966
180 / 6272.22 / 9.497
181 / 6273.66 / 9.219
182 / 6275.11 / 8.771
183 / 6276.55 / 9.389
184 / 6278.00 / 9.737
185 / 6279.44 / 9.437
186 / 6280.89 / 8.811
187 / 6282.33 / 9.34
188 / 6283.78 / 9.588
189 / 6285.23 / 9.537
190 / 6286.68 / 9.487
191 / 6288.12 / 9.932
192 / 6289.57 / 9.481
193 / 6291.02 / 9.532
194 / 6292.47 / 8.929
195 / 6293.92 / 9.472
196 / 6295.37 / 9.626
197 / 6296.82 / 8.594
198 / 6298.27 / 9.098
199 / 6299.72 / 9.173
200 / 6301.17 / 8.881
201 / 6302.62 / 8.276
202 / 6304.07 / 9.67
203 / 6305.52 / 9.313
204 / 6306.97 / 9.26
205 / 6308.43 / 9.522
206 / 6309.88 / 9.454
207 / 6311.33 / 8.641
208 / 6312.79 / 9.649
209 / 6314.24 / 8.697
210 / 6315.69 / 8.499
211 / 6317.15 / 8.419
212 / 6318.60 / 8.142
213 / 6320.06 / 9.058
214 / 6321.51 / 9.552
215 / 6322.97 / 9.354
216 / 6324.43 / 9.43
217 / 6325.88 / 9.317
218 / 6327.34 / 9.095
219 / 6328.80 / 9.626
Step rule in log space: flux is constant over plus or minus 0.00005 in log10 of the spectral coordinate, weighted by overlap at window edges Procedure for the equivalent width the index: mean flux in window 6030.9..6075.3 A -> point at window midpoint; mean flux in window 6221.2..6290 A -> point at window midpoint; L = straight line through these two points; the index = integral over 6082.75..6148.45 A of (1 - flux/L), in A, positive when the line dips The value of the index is 2.7 A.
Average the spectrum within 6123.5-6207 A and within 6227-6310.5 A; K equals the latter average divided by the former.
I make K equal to 1.0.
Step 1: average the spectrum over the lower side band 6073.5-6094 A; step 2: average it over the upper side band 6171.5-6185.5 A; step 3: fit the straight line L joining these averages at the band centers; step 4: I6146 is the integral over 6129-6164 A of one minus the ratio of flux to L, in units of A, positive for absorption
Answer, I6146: 2.3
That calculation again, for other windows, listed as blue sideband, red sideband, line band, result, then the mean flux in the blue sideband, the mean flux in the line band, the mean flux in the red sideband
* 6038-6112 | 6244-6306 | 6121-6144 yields 1.6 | 9.55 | 8.76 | 9.06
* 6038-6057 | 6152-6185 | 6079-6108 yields 0.5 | 9.8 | 9.3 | 8.94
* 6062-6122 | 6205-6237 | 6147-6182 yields 1.5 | 9.4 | 8.9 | 9.21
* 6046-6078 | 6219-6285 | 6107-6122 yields 0.3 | 9.75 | 9.33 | 9.02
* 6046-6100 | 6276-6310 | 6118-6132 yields 0.9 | 9.62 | 8.94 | 9.31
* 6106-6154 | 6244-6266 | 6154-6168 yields 0.8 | 9.1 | 8.47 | 8.72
